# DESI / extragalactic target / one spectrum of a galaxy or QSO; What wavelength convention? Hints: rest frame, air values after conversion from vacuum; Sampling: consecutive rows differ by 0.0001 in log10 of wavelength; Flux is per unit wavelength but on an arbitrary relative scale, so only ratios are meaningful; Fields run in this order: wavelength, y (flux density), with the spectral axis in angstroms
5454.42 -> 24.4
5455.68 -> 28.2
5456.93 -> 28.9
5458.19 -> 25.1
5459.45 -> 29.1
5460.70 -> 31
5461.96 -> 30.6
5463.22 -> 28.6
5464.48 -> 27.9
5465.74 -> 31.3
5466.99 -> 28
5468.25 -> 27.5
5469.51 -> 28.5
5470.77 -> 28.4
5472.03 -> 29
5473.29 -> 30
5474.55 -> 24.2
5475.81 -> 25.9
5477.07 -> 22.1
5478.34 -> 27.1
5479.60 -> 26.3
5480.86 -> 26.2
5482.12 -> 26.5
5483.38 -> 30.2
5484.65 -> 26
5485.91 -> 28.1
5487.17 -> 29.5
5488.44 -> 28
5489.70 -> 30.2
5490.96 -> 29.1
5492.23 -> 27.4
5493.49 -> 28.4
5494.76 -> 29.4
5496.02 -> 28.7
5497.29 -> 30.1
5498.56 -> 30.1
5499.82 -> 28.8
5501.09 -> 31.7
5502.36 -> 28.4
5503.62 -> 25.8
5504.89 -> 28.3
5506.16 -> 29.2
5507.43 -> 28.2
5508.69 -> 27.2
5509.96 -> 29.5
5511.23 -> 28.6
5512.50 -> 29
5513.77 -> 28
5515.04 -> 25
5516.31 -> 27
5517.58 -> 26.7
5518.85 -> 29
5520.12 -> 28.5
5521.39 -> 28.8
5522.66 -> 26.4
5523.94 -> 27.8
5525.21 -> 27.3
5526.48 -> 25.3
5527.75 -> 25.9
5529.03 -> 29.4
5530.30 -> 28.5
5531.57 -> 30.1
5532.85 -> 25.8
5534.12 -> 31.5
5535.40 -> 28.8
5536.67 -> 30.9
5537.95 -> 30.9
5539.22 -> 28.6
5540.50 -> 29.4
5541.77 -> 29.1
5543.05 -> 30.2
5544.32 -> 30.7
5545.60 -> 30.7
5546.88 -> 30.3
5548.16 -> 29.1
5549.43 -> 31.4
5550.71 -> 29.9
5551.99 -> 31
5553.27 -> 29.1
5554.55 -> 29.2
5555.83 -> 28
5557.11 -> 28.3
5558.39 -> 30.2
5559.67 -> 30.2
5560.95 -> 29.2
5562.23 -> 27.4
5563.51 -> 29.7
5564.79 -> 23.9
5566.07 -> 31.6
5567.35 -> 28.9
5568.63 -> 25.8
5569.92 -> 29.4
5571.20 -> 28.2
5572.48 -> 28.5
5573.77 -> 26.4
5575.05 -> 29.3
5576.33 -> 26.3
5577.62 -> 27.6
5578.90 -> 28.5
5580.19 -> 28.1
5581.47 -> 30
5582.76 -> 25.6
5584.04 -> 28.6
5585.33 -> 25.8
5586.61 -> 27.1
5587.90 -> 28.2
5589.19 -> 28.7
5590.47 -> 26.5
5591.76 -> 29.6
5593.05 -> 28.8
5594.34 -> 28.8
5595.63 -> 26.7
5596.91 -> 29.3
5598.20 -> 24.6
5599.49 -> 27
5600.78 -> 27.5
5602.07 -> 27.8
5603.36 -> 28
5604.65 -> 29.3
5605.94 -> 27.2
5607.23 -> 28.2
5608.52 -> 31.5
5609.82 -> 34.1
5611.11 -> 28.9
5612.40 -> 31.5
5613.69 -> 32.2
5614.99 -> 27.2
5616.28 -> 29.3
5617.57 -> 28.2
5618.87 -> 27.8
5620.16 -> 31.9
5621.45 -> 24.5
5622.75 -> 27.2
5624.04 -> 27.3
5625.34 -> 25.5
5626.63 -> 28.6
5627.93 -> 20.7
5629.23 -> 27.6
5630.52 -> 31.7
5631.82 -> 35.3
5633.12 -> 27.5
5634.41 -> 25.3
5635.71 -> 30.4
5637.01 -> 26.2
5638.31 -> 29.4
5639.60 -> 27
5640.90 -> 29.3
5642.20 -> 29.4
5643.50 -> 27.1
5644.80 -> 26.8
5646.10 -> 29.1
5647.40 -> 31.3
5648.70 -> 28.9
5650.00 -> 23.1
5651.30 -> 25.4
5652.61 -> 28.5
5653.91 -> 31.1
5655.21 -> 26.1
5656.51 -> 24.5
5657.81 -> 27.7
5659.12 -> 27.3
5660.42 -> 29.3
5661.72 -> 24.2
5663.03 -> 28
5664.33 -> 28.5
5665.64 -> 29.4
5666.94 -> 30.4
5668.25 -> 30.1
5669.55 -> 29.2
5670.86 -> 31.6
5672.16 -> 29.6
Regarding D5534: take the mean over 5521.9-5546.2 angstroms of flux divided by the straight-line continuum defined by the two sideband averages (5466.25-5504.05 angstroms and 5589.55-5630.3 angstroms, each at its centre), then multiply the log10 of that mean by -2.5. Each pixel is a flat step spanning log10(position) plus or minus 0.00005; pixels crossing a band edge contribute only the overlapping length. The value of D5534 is -0.03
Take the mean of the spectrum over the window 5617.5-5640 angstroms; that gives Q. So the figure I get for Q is 27.9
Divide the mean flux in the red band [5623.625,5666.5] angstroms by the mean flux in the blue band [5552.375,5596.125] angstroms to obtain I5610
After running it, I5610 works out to 0.99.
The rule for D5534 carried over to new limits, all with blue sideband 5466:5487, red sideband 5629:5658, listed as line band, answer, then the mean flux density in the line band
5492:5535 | -0.03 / 28.2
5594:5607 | 0.01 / 27.6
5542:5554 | -0.10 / 30.2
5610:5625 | -0.03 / 28.8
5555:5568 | -0.04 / 28.8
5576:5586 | 0.01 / 27.6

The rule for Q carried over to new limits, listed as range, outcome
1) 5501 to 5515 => 28.3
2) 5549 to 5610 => 28.4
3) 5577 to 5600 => 27.8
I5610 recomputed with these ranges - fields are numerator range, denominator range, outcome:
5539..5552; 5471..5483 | 1.13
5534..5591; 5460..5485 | 1.04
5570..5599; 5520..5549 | 0.96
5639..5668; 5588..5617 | 0.97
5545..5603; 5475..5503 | 1.01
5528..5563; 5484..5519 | 1.04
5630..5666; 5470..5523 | 1.00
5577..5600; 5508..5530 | 1.00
